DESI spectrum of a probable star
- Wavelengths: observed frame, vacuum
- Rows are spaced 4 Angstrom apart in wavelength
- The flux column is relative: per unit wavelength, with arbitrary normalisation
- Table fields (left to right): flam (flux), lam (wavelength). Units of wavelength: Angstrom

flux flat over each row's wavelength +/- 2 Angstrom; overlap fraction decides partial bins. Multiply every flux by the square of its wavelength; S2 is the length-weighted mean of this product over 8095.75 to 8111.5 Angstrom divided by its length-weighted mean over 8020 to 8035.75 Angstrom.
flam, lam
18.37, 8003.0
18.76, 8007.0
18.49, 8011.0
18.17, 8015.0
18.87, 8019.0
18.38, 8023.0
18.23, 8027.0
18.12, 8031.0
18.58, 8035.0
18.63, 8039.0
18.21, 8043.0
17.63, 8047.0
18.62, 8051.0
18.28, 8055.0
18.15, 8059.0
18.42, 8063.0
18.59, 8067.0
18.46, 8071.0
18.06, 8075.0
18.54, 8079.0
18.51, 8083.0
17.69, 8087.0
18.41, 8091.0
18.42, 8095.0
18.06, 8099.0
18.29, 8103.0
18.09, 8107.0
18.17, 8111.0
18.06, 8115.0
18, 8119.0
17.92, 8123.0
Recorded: 1.0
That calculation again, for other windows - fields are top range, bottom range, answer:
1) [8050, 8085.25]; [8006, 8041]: 1.01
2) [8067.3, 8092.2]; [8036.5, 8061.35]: 1.01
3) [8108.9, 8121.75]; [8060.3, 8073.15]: 0.99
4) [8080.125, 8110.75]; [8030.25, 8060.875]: 1.01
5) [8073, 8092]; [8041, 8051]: 1.02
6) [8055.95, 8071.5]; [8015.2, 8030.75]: 1.01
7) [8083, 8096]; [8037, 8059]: 1.01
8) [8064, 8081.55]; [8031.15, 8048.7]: 1.02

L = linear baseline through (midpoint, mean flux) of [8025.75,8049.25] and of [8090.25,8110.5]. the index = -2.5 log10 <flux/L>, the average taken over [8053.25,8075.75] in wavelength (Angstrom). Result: -0.01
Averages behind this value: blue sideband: 18.2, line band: 18.3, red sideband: 18.2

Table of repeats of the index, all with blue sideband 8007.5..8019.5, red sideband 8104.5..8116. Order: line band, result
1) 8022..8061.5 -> 0.01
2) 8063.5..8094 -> -0.01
